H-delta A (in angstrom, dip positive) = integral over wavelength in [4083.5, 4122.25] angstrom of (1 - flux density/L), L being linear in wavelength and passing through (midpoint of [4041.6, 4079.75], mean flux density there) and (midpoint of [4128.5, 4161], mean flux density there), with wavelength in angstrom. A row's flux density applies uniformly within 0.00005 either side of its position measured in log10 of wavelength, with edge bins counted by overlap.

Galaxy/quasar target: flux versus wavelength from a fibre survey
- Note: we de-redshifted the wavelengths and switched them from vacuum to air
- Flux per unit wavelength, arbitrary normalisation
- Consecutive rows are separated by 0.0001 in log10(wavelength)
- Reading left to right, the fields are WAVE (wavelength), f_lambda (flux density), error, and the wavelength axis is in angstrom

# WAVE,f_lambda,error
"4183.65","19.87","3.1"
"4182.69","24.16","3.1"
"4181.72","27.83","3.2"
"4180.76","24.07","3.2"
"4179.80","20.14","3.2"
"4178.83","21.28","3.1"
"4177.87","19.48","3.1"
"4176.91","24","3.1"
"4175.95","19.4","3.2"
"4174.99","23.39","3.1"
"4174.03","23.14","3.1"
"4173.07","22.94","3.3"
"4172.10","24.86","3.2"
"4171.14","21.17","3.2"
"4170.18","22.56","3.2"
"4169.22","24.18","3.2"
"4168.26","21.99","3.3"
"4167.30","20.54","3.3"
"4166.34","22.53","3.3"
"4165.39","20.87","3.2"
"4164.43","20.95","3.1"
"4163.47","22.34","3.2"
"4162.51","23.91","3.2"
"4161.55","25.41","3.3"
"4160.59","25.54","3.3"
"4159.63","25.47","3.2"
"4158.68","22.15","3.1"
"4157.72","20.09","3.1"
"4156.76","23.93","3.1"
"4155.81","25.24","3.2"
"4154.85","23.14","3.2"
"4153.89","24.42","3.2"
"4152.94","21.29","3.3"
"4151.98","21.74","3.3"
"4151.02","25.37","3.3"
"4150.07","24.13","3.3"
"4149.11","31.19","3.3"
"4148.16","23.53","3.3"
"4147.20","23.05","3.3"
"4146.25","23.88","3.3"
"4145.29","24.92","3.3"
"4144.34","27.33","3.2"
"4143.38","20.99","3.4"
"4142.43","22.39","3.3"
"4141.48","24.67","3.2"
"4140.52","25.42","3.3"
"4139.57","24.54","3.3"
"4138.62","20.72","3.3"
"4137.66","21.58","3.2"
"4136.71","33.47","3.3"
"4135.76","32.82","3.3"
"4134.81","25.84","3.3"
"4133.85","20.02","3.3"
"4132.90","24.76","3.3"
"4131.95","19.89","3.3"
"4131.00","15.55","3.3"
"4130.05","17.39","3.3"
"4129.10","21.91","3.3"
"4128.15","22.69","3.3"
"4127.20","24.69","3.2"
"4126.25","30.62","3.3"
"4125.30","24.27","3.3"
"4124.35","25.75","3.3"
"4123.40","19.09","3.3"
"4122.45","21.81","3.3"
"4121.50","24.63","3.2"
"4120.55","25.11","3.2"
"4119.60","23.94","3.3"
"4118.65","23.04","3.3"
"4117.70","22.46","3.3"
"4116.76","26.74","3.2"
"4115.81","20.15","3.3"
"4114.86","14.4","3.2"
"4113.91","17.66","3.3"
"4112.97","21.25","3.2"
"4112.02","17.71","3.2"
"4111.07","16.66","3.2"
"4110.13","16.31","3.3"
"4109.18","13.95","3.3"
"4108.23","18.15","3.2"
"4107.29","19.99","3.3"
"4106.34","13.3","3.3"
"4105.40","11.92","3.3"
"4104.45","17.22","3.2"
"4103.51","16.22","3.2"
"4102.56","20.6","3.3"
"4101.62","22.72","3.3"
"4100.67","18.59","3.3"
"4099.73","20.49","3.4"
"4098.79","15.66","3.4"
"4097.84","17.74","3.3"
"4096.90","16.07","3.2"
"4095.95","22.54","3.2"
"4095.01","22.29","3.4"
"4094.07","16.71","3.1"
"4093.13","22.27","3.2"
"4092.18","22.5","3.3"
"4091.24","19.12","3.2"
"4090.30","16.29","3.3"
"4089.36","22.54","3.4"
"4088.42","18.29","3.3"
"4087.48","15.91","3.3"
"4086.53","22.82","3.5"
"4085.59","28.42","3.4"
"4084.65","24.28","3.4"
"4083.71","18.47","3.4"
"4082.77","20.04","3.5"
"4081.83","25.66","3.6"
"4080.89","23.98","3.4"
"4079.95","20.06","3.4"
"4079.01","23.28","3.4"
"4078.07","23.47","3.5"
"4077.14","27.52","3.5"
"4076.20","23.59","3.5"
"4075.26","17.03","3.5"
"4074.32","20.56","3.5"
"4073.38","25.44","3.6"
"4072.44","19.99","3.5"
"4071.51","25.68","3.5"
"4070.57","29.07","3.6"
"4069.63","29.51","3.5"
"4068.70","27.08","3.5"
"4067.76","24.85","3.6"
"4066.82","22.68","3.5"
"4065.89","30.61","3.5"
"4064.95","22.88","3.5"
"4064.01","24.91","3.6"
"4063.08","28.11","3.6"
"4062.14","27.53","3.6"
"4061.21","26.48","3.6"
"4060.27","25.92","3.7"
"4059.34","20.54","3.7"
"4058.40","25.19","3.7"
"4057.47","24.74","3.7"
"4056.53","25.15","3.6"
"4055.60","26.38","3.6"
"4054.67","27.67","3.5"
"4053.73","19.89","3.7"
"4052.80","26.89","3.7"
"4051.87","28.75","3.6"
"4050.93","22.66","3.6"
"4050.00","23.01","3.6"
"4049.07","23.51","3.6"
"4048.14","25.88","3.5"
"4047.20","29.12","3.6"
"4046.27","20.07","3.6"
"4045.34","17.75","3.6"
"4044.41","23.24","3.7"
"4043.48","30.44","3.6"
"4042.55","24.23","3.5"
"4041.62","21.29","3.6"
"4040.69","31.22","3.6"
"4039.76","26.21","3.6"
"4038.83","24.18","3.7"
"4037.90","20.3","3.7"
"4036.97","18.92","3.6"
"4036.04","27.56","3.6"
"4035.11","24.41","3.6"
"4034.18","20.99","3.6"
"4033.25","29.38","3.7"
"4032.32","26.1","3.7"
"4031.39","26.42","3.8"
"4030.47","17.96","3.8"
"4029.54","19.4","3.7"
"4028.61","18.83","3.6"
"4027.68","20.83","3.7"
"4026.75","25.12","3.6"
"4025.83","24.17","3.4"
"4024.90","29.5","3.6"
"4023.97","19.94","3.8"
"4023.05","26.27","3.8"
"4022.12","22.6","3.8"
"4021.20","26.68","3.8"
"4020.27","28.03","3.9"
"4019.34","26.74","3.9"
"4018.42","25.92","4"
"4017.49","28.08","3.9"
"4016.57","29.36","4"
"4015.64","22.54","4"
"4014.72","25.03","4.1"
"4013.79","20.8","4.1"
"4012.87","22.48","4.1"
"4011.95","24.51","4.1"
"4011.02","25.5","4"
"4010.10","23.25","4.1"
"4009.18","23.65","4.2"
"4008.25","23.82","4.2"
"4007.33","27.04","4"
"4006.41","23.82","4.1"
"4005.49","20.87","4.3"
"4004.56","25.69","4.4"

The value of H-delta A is 7.3 angstrom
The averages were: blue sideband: 24.7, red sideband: 23.8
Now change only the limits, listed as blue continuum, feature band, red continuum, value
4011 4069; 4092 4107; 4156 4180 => 3.3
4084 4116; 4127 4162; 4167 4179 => -4.8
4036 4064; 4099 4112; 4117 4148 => 3.6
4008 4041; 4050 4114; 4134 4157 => 6.8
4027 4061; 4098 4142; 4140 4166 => 4.9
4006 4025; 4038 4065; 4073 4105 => -2.4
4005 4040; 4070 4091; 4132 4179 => 1.3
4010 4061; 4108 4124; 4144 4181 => 2.3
